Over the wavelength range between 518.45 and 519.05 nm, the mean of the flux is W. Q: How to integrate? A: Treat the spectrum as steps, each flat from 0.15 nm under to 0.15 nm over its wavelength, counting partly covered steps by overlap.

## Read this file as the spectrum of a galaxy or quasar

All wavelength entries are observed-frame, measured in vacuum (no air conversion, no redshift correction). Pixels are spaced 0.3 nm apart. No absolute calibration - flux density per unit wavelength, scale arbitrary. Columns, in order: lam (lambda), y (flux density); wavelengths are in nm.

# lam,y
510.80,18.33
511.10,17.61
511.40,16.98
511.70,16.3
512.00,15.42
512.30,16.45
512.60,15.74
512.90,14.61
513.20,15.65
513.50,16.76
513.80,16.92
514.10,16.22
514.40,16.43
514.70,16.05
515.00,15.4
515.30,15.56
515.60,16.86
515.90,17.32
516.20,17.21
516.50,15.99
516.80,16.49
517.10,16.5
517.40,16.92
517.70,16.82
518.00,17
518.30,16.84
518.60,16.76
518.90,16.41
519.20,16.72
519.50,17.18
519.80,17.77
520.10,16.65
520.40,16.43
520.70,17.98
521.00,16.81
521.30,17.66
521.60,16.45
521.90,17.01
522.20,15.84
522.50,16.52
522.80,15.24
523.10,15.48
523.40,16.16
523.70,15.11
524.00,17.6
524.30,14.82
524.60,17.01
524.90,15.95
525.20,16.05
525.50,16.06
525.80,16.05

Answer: 16.6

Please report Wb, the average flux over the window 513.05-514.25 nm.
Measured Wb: 16.4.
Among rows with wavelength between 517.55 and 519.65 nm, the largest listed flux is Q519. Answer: 17.18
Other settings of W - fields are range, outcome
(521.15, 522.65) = 16.7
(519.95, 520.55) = 16.5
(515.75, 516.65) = 16.8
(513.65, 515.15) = 16.2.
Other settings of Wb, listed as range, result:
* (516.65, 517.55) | 16.6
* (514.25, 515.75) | 16.1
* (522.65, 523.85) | 15.5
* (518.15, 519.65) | 16.8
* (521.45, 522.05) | 16.7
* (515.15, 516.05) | 16.6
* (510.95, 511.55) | 17.3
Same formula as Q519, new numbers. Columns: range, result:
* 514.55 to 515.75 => 16.86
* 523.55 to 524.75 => 17.6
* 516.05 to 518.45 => 17.21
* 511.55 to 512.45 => 16.45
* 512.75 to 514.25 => 16.92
